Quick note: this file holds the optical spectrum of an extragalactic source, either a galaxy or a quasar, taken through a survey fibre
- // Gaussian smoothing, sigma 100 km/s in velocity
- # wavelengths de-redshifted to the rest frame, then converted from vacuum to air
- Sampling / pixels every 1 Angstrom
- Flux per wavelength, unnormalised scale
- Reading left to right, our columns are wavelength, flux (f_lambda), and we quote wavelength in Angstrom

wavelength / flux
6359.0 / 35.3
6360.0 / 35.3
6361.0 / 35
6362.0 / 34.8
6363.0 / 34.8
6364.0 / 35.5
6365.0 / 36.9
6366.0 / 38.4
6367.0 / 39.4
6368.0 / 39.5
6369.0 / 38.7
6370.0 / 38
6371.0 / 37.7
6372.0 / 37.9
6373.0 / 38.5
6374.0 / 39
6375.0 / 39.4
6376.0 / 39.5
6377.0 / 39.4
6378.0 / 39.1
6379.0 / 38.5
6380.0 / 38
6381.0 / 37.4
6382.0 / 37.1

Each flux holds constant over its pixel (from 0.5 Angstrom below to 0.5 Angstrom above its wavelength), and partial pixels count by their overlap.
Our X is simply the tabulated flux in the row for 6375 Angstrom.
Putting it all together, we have 39.4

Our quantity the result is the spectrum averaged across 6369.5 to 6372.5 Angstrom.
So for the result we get 37.9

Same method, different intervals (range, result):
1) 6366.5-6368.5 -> 39.5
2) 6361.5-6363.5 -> 34.8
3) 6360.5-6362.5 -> 34.9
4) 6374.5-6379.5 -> 39.2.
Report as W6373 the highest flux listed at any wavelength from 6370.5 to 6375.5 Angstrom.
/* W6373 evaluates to 39.4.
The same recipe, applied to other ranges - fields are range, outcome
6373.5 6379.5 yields 39.5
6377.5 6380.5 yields 39.1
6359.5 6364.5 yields 35.5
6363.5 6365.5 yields 36.9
